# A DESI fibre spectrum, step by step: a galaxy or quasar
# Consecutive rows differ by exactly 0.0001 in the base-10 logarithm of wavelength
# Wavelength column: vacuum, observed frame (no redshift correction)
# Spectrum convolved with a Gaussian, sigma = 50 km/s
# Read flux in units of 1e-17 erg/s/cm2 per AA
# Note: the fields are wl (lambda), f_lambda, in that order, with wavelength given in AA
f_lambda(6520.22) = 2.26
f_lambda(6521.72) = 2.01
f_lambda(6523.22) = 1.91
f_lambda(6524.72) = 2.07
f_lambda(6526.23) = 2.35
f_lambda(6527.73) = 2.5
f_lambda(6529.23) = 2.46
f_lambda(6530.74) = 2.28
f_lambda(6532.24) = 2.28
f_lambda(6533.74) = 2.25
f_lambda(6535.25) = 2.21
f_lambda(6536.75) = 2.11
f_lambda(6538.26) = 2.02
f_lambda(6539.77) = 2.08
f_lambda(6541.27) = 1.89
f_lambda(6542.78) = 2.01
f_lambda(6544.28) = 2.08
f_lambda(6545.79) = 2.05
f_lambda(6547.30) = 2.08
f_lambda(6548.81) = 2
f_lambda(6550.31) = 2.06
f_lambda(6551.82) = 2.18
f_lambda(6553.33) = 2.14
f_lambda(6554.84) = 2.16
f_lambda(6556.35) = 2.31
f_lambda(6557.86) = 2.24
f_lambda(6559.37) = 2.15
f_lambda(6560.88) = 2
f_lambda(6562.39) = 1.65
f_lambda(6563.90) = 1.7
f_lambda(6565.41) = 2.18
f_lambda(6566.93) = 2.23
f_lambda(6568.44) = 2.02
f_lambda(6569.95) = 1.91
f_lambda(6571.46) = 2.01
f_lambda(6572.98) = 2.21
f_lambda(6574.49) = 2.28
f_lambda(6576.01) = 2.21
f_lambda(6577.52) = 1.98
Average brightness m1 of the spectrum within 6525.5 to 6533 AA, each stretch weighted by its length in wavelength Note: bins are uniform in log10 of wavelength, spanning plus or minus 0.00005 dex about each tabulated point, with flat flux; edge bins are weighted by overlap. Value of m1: 2.38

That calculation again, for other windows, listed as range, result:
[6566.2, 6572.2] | 2.04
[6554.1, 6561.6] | 2.17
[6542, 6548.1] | 2.05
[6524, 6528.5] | 2.31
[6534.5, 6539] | 2.11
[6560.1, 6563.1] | 1.83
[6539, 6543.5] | 1.99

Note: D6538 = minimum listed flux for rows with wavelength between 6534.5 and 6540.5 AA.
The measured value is 2.02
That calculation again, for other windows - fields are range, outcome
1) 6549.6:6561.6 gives 2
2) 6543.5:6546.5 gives 2.05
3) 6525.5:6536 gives 2.21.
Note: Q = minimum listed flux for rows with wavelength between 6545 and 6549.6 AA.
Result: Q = 2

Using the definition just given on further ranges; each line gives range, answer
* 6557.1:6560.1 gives 2.15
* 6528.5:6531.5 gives 2.28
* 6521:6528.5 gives 1.91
